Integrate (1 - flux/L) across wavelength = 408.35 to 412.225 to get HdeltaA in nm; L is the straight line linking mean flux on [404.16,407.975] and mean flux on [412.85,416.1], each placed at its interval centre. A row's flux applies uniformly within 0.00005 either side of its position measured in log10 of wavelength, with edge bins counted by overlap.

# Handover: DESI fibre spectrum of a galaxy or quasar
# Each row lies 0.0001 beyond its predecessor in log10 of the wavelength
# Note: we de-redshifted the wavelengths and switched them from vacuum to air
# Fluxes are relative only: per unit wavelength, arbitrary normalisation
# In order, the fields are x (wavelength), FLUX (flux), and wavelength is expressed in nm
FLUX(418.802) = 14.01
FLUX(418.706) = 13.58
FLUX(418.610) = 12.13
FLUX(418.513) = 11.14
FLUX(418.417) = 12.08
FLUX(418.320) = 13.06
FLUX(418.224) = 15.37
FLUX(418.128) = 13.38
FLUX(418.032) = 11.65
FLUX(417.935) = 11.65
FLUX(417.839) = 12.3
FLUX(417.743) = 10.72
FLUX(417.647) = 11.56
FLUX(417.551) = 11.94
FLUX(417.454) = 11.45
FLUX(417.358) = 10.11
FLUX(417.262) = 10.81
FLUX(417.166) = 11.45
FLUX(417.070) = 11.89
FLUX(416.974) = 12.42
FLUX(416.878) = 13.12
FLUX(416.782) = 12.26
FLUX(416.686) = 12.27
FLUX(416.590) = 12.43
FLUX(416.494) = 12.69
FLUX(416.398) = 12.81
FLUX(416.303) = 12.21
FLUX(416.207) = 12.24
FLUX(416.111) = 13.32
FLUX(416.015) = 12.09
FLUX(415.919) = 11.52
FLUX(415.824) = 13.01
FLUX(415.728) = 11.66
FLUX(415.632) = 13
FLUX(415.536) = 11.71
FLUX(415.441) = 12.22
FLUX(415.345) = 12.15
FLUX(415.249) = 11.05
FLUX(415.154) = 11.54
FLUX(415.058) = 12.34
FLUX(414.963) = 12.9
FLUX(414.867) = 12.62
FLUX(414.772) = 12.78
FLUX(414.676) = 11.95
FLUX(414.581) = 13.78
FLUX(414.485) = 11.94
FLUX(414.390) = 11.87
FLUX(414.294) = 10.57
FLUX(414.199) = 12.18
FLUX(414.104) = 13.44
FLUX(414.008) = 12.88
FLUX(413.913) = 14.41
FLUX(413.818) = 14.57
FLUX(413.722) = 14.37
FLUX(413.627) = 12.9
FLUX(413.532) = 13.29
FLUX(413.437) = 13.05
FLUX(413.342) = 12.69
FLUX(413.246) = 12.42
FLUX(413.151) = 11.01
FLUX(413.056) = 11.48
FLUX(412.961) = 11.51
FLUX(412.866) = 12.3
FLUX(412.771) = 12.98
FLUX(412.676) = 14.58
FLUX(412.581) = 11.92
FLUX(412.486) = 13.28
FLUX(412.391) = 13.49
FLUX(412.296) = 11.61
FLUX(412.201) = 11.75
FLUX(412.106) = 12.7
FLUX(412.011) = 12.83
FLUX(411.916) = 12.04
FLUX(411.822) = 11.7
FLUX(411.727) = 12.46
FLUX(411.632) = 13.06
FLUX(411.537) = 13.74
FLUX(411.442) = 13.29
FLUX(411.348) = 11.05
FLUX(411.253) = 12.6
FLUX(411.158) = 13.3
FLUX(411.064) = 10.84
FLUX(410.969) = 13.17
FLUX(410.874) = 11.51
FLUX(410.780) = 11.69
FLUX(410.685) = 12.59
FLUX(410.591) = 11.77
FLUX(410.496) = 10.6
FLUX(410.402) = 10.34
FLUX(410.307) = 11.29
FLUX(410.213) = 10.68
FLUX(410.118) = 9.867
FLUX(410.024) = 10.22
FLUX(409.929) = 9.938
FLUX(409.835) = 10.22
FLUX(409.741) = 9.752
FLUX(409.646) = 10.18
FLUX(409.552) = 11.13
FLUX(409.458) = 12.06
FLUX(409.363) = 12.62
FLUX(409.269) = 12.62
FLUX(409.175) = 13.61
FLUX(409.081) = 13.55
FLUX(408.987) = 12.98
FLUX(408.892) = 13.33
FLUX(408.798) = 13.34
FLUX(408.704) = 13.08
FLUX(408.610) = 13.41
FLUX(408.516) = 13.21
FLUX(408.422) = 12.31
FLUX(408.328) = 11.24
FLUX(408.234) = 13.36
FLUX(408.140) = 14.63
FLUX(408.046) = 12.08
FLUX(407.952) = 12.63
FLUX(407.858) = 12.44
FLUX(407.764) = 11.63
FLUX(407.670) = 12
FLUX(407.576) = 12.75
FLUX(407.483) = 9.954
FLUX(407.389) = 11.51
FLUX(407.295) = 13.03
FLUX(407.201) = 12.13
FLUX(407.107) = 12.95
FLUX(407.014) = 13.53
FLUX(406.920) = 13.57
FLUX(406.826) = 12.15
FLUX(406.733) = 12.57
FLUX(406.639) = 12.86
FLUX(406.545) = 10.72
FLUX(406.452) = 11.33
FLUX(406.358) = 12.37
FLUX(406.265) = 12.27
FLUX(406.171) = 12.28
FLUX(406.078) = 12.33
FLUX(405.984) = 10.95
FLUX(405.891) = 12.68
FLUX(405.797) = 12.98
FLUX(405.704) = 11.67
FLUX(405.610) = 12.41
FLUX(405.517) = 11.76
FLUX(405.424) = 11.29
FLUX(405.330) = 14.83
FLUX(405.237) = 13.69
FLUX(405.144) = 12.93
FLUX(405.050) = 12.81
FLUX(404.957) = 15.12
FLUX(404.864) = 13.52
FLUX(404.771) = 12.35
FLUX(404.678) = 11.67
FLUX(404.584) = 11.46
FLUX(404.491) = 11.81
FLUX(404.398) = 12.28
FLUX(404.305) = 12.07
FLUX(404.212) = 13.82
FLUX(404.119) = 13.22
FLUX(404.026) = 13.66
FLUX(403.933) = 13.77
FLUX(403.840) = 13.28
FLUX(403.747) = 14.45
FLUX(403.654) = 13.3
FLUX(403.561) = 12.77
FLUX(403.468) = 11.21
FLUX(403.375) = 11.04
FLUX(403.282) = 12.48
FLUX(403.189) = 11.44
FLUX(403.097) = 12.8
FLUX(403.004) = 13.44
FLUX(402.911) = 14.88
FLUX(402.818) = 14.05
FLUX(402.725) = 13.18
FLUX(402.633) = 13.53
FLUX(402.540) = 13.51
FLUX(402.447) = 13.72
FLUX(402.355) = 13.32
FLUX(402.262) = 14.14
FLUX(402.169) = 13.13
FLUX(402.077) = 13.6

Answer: 0.13 nm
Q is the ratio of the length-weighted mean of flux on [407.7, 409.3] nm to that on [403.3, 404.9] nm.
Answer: 1.02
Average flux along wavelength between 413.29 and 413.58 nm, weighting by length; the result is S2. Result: 13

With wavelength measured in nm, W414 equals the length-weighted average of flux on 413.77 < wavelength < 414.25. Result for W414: 13.5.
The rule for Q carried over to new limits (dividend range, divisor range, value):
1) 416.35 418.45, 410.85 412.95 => 0.97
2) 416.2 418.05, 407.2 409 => 0.95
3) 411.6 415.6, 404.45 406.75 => 1.01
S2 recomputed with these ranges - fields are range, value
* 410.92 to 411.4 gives 12.2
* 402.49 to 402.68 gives 13.5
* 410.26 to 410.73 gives 11.3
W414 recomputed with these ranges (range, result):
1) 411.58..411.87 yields 12.4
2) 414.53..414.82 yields 12.8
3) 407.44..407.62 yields 11.4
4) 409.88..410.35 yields 10.4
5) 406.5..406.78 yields 12.1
